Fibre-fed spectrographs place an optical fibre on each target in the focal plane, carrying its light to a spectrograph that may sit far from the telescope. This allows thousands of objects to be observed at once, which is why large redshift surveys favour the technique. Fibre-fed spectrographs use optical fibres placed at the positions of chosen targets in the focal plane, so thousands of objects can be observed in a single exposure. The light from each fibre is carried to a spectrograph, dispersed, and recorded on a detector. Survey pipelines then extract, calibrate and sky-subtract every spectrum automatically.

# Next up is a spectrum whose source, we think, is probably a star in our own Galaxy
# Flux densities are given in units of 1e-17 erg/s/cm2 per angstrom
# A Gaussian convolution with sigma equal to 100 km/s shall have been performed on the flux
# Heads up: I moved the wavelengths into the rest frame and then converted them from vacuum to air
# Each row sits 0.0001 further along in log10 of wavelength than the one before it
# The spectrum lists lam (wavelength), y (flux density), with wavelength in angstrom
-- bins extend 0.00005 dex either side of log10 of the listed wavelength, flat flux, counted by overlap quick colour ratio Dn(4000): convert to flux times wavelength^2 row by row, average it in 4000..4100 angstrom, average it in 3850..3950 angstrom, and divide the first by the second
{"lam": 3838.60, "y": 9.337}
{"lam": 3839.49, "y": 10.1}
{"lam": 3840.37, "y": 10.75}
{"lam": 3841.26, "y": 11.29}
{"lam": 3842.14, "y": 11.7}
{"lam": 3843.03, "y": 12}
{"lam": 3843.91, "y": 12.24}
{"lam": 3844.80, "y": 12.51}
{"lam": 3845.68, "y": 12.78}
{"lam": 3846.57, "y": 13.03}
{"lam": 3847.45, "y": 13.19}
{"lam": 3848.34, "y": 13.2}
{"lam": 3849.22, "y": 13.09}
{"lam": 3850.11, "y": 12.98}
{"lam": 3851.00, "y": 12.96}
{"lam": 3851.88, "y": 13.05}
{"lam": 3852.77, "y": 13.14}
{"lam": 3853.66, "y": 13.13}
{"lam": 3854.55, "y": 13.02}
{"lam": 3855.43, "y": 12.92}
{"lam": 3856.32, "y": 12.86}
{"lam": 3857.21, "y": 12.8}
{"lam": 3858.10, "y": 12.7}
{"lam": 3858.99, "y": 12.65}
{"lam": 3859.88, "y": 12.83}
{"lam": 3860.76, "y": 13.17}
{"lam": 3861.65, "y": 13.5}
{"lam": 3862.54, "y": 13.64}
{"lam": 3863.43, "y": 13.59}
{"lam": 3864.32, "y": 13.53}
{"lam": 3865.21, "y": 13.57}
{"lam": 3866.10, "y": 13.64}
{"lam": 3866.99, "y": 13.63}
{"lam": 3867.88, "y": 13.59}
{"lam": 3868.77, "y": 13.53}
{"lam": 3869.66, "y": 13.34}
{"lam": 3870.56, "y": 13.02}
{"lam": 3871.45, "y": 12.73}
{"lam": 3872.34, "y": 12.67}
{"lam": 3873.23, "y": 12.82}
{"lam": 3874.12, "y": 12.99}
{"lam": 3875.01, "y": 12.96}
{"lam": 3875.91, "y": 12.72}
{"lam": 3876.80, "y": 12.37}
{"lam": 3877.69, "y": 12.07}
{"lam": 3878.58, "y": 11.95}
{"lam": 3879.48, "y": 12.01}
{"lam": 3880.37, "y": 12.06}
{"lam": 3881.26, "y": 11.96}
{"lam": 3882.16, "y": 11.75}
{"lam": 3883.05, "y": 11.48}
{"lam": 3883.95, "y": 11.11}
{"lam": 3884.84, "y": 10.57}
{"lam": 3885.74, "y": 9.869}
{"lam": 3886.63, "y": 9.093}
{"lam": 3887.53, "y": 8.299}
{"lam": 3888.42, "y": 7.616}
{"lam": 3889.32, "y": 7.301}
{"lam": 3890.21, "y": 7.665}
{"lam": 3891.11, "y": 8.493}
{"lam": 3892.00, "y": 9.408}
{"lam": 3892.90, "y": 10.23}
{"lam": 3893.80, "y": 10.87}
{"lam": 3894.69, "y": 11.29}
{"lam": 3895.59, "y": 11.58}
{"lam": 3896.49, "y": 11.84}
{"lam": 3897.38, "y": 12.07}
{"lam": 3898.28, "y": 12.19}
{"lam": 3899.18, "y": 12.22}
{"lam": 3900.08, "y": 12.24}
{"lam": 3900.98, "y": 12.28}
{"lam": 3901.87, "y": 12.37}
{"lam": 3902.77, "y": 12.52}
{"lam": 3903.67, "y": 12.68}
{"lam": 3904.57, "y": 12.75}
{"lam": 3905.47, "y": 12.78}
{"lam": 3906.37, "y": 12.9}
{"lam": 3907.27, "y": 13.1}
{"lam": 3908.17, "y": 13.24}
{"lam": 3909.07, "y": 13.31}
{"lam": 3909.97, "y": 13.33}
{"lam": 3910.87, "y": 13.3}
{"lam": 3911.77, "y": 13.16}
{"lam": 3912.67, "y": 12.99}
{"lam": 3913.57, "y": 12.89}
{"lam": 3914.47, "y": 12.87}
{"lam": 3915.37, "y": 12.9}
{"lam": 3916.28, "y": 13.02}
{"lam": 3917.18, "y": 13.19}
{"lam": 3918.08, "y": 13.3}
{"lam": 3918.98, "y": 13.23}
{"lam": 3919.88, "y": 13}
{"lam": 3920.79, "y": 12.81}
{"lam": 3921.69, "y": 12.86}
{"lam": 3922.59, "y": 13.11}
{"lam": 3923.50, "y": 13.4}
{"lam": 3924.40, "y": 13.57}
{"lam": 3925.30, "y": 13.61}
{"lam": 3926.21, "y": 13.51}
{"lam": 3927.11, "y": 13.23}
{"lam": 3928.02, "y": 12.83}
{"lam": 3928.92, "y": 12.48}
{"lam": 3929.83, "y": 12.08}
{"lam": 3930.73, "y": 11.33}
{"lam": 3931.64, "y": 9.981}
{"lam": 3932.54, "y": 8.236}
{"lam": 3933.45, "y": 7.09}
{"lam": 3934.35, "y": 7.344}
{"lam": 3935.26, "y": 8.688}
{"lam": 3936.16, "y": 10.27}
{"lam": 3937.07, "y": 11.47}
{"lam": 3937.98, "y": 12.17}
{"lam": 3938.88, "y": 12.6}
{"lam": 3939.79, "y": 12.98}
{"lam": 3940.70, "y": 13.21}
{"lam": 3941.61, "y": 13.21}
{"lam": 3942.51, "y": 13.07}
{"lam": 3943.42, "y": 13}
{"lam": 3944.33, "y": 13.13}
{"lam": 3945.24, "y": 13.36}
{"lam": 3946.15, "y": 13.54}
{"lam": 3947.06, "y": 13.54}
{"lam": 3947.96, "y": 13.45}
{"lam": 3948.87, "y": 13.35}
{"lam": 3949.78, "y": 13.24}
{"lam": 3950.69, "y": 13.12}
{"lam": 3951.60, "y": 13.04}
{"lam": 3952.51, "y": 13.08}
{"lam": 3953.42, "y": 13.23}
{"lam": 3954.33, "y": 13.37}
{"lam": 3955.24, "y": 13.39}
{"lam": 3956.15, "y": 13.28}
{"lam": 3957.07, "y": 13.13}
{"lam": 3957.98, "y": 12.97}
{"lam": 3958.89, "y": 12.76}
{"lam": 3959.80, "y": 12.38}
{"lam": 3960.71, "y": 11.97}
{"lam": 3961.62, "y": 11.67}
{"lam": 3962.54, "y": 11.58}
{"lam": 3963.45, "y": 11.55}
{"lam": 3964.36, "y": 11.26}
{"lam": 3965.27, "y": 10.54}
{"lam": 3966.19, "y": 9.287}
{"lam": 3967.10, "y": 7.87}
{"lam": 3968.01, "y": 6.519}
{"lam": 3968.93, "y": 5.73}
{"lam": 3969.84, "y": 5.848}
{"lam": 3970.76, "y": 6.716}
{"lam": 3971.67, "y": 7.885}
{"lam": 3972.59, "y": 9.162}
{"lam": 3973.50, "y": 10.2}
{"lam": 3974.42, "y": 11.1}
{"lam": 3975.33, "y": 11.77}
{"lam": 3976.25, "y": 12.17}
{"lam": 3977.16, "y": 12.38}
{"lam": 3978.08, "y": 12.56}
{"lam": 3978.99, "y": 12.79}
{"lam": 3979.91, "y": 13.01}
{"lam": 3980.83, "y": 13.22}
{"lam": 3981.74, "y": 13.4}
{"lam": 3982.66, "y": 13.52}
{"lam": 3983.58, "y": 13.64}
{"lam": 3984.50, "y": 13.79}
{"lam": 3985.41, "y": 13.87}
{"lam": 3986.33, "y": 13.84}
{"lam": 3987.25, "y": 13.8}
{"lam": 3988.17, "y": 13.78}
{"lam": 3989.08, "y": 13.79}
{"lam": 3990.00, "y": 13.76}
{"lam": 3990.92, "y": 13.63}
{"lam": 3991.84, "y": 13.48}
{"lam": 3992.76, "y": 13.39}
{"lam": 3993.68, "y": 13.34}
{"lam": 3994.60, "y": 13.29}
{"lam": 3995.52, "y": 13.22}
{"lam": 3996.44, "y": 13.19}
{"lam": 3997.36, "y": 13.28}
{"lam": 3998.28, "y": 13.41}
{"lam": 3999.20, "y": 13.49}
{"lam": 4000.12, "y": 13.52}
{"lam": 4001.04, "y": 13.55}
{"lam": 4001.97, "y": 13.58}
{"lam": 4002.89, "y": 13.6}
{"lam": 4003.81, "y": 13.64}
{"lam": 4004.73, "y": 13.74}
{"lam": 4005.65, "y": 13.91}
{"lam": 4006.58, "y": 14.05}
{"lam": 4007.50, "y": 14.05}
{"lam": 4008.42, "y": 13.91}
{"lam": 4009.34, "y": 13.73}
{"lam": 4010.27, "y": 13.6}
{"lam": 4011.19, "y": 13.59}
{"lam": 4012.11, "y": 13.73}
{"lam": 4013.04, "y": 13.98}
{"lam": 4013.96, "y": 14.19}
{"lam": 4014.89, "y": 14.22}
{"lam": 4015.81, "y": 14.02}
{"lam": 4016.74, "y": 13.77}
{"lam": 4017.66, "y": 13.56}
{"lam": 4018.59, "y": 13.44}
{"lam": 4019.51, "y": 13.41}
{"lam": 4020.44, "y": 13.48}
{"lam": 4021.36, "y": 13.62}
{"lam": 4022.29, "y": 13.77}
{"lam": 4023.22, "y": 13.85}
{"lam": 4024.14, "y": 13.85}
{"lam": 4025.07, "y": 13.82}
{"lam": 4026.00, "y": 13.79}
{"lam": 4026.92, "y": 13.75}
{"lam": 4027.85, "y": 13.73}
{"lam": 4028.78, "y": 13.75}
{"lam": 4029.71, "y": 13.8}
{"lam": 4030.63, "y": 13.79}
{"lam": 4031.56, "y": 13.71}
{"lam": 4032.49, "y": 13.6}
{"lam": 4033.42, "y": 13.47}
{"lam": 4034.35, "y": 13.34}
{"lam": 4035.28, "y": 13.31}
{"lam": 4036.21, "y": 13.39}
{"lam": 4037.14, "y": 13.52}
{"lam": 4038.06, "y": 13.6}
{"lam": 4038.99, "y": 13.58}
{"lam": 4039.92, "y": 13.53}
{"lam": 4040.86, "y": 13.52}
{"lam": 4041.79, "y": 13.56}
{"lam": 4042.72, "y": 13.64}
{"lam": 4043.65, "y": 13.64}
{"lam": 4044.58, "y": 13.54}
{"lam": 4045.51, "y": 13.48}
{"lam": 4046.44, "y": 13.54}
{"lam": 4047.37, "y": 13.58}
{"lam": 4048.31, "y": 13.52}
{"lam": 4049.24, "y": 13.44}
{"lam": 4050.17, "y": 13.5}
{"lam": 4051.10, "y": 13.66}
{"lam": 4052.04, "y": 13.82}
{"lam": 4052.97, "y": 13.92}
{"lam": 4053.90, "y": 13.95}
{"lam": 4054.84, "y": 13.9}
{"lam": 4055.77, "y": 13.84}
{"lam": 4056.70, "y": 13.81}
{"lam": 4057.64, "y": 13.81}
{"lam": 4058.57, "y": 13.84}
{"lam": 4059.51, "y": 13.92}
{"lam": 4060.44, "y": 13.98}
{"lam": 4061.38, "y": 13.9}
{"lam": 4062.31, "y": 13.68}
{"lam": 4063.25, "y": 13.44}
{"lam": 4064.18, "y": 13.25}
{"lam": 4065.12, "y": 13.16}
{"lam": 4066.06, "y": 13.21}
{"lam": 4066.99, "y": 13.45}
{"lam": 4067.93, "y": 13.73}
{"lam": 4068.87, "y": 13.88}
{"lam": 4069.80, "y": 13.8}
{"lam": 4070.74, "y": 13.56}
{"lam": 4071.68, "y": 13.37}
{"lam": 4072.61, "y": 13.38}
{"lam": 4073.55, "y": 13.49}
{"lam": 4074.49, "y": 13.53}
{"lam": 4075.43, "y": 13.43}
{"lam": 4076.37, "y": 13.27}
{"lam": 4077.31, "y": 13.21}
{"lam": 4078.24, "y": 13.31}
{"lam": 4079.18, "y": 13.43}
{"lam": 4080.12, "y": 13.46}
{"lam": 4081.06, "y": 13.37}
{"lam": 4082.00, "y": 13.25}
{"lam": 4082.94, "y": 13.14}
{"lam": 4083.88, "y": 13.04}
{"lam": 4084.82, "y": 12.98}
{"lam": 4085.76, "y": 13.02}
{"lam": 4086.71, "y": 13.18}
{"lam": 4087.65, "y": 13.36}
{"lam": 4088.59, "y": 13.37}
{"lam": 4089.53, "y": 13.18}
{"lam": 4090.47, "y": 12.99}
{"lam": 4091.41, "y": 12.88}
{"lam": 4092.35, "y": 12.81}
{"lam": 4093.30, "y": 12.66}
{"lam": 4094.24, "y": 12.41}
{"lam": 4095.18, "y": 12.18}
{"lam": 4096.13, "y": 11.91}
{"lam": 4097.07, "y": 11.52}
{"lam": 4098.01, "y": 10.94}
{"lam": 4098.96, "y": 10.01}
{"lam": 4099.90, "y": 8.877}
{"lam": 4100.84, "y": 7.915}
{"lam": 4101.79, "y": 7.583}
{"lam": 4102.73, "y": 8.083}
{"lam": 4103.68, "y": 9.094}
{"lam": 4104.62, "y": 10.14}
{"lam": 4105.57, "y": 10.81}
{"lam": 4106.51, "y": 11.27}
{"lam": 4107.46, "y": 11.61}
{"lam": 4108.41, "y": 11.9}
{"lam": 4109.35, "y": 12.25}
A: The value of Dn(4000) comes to 1.18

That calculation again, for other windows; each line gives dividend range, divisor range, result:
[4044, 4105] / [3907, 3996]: 1.12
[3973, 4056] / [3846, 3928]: 1.16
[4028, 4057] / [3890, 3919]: 1.20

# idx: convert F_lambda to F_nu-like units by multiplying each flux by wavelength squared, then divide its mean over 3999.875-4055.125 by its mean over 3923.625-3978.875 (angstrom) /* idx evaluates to 1.23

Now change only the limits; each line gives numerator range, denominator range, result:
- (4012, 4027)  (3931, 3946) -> 1.27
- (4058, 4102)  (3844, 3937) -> 1.16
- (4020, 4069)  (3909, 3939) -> 1.20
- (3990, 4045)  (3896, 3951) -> 1.15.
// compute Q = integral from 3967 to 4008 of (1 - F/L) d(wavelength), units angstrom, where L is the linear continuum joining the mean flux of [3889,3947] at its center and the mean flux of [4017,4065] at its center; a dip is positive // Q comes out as 2.0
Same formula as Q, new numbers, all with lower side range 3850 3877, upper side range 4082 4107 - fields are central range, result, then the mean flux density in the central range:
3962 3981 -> 3.47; 10.1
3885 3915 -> 3.21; 11.5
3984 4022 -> -4.70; 13.7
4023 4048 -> -3.50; 13.6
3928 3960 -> 0.91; 12.2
